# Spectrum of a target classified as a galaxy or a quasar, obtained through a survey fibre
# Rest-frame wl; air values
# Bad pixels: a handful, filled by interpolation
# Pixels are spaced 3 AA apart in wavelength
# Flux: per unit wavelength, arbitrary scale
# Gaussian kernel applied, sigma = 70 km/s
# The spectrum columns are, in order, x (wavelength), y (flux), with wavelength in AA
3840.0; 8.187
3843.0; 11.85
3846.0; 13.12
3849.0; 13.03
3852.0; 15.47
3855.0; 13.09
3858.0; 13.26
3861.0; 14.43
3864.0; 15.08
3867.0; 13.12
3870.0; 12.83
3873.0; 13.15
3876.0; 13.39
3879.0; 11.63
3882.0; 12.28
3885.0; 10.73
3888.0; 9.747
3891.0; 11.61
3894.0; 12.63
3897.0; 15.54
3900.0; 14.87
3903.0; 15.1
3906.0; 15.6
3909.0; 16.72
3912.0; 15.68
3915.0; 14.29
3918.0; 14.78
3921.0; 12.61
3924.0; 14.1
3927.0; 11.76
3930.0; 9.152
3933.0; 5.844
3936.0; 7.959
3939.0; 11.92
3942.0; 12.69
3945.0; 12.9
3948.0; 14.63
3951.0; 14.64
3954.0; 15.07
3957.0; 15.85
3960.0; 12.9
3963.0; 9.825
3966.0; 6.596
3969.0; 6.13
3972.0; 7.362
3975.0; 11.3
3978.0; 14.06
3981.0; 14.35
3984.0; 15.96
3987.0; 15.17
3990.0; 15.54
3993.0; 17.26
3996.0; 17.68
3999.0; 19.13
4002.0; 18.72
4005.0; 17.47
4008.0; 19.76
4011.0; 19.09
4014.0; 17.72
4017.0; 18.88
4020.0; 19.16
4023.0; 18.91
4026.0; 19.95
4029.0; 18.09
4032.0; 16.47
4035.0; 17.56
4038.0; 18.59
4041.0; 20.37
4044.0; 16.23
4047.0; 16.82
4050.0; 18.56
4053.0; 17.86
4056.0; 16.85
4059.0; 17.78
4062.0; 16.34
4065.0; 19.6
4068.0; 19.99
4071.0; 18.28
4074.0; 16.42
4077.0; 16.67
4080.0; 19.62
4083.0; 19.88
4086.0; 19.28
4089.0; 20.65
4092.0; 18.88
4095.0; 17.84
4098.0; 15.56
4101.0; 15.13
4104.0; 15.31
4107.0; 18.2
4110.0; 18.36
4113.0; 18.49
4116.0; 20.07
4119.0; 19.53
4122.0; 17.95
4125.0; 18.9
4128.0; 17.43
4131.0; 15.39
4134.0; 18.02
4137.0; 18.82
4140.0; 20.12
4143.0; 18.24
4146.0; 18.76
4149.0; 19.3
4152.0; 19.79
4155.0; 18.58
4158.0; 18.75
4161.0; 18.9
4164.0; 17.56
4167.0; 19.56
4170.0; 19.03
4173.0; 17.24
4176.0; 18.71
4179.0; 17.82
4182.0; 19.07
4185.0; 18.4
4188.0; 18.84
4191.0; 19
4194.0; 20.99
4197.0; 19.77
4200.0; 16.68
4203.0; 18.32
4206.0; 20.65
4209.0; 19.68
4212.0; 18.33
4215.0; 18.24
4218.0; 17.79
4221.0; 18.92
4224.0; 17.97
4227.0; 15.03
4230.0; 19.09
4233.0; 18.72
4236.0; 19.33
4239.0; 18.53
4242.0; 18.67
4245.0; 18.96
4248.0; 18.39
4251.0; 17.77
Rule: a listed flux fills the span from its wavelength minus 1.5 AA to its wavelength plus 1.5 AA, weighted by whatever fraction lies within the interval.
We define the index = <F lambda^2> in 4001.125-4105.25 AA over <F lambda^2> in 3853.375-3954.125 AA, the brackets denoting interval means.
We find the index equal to 1.50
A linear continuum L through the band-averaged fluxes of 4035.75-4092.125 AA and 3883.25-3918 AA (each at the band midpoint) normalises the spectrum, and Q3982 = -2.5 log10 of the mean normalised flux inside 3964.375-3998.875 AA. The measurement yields 0.23 mag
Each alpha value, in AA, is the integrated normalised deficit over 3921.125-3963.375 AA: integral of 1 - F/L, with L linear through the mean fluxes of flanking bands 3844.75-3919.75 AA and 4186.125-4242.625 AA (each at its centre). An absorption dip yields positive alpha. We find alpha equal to 7.0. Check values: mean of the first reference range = 13.6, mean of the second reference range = 18.7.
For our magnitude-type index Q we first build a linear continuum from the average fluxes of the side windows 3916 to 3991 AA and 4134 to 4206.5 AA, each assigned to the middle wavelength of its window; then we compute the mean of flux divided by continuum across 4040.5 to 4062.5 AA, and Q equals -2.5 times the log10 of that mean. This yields -0.159 mag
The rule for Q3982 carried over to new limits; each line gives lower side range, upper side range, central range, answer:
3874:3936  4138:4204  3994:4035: -0.21 mag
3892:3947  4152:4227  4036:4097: -0.14 mag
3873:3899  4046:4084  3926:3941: 0.42 mag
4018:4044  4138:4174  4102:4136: 0.05 mag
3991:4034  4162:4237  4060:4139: 0.02 mag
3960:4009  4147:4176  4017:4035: -0.22 mag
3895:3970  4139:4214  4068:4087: -0.13 mag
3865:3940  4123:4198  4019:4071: -0.14 mag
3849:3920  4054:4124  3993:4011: -0.14 mag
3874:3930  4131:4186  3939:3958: 0.02 mag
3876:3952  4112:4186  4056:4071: -0.11 mag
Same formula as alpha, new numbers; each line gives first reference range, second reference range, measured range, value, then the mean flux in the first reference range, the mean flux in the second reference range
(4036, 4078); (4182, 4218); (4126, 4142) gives 0.4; 17.9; 18.9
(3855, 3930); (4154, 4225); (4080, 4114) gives -1.9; 13.4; 18.7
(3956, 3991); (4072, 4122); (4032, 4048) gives -2.7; 12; 18.1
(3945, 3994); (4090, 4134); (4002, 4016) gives -4.3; 12.9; 17.7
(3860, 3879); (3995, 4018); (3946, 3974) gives 8.8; 13.5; 18.6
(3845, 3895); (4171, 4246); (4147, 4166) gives -1.2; 12.9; 18.6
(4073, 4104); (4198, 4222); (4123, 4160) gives -0.6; 17.9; 18.6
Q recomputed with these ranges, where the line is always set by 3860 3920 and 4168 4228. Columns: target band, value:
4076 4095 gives -0.14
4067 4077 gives -0.09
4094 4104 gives 0.07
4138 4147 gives -0.08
